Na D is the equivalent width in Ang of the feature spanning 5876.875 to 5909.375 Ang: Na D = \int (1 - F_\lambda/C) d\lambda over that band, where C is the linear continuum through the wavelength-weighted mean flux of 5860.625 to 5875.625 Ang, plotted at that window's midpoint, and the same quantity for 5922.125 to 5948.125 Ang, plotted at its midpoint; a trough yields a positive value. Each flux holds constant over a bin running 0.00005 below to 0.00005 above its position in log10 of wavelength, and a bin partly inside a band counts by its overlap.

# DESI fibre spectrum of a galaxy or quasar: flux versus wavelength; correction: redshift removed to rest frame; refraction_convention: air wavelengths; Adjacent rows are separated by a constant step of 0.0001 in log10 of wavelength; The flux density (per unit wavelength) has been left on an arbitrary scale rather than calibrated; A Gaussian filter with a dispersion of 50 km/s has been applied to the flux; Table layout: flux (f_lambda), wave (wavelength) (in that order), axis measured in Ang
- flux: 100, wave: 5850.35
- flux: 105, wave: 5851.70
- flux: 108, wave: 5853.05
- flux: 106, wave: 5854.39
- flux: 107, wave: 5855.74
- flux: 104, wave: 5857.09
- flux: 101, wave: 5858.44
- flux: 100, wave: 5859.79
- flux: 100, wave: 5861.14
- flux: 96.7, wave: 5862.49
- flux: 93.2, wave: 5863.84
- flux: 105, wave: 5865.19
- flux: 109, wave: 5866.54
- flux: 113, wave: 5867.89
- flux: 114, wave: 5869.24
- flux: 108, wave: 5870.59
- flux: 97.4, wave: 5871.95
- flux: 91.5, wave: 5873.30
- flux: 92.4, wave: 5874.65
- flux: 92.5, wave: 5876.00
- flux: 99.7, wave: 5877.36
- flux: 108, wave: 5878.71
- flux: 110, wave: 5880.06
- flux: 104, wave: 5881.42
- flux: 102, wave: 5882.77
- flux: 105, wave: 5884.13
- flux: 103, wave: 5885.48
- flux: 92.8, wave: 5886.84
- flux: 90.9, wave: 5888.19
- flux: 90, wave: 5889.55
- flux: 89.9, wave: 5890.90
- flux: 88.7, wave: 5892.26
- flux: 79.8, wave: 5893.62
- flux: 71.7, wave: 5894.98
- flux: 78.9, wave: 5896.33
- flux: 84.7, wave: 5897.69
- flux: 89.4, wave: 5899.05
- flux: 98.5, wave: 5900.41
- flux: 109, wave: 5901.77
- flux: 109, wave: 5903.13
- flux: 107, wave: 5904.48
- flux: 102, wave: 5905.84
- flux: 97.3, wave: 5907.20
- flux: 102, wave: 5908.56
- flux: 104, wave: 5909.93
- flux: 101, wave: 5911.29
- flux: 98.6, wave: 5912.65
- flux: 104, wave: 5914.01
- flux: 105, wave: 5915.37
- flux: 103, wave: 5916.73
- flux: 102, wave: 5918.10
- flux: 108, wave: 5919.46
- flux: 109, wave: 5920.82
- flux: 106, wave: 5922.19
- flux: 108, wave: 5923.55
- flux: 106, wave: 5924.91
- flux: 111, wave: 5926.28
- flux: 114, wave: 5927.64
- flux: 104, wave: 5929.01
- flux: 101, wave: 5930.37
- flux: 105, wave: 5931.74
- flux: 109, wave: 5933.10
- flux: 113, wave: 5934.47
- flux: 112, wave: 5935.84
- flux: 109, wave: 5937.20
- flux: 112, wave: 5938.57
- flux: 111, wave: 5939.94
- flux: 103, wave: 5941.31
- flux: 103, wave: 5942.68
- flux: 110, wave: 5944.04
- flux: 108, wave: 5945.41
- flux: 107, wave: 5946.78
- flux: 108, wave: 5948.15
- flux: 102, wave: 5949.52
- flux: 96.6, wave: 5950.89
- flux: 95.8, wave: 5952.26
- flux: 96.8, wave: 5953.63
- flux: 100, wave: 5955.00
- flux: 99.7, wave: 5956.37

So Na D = 2.39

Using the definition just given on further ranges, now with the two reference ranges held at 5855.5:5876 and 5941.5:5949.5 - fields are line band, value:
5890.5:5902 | 1.8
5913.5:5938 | -0.4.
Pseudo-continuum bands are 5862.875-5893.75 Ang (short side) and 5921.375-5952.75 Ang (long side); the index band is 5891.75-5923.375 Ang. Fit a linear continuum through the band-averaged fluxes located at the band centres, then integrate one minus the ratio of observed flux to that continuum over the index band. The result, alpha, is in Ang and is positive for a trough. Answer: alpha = 1.46 Ang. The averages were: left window 99.4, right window 107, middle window 98.4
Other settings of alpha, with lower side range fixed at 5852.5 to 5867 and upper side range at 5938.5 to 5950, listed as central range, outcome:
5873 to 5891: 0.93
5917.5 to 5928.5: -0.22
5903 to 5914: 0.28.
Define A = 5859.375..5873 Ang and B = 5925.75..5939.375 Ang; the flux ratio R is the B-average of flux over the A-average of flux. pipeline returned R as 1.05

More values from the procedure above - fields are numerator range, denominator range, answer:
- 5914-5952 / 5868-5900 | 1.12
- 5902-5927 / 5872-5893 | 1.08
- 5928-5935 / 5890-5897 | 1.30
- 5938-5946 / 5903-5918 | 1.05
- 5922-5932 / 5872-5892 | 1.09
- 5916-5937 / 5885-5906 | 1.16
